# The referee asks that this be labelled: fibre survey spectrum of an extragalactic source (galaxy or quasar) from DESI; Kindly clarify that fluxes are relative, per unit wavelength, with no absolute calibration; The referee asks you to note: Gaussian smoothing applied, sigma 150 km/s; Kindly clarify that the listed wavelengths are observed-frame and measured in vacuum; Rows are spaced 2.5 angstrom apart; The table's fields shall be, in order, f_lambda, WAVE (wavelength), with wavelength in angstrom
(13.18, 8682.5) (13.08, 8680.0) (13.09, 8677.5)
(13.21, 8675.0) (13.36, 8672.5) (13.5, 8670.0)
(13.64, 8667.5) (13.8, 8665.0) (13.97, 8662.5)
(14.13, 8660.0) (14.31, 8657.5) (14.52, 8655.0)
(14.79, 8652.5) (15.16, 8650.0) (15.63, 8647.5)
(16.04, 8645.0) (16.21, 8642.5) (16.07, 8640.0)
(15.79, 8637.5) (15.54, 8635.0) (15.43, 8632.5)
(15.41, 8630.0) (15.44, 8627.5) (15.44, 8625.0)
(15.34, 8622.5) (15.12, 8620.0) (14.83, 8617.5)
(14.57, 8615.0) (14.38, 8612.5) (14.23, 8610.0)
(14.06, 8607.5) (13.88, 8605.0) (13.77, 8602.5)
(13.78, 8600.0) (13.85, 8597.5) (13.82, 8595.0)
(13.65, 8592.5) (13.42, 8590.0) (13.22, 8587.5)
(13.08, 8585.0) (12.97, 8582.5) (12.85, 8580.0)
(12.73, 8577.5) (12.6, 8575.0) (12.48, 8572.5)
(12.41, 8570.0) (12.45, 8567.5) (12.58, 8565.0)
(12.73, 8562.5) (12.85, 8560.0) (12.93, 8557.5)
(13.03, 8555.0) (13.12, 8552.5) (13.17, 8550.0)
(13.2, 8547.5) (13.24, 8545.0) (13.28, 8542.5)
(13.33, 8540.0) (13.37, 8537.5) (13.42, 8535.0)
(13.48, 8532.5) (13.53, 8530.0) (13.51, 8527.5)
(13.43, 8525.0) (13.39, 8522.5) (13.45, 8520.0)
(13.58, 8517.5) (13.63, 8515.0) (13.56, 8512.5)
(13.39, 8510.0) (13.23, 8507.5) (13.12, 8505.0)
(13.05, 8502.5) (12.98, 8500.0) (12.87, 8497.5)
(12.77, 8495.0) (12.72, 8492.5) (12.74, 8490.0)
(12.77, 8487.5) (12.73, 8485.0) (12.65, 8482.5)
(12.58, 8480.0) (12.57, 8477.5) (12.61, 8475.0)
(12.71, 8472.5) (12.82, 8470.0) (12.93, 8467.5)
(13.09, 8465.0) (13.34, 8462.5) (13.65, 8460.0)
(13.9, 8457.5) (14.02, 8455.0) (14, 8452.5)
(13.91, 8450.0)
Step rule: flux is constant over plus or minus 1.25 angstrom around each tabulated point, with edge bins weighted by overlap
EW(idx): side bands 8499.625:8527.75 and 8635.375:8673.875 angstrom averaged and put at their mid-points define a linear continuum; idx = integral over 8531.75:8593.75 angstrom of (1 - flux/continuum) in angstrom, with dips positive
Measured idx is 3.7 angstrom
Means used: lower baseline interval 13.4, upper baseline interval 14.7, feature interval 13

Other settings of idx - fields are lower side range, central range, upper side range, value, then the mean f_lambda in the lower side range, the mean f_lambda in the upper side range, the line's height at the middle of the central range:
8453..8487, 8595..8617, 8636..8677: 0.2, 13.1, 14.6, 14.2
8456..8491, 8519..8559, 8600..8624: 1.0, 12.9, 14.4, 13.7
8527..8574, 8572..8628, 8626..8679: -0.1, 13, 14.7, 13.9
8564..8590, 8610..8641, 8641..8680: -3.5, 12.8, 14.3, 13.7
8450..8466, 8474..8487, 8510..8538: 0.9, 13.7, 13.5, 13.6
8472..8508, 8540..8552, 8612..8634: 0.5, 12.8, 15.1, 13.8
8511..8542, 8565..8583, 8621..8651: 2.2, 13.5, 15.6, 14.4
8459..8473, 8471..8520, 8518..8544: 1.0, 13.1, 13.4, 13.2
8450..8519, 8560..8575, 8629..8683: 1.4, 13.1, 14.6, 13.8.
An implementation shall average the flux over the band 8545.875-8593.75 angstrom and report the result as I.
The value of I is 12.9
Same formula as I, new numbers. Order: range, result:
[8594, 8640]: 14.7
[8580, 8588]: 13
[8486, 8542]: 13.2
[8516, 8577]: 13.1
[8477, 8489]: 12.7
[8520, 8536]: 13.5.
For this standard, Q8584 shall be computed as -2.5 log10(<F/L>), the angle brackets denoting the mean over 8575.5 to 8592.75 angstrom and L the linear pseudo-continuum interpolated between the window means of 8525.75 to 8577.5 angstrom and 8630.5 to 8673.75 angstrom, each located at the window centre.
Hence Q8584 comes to 0.04 mag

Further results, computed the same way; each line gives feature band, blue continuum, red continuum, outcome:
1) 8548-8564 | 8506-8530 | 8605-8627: 0.079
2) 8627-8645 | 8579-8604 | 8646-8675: -0.130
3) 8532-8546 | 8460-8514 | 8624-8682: 0.010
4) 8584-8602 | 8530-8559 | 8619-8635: 0.073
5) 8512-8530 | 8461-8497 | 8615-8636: 0.000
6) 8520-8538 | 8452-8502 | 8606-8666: 0.017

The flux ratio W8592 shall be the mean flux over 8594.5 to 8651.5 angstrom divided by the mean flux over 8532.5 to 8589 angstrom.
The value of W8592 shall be 1.2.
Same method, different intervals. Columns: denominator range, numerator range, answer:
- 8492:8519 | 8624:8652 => 1.19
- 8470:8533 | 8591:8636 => 1.11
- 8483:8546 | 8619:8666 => 1.15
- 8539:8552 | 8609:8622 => 1.11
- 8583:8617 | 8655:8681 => 0.99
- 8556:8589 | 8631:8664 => 1.19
